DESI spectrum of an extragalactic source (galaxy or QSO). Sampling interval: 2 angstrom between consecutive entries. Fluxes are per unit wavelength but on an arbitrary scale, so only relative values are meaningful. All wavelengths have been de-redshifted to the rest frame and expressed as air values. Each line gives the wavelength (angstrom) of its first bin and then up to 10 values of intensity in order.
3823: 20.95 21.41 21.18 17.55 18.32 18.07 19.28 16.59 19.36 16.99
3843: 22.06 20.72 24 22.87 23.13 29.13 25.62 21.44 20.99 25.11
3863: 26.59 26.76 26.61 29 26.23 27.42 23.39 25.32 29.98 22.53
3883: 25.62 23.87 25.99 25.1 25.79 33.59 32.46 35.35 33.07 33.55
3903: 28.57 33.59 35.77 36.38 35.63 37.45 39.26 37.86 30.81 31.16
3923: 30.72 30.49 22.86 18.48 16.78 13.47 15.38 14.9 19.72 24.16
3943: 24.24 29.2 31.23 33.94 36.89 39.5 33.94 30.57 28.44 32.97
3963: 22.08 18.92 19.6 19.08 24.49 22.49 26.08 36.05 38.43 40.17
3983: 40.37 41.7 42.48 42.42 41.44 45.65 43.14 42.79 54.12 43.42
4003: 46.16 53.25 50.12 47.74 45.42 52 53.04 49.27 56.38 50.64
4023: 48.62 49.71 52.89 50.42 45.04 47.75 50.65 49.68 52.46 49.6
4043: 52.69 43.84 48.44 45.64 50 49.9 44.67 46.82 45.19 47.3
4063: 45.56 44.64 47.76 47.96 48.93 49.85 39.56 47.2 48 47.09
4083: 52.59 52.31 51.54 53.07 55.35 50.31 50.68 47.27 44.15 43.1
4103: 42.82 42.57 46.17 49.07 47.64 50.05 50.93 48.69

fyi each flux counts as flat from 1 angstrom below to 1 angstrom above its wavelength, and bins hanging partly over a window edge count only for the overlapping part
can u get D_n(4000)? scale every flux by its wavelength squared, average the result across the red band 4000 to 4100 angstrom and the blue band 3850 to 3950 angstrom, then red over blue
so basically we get 1.9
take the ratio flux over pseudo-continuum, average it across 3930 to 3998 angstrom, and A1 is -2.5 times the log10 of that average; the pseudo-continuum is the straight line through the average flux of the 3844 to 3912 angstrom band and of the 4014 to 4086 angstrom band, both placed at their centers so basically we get 0.26 mag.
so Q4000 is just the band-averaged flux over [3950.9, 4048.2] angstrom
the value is 42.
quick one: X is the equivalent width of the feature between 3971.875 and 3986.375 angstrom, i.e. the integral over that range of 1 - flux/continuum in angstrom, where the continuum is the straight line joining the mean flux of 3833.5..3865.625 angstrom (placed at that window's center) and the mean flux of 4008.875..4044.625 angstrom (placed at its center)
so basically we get 2.6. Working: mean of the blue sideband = 22.4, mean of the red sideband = 50.2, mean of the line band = 35.1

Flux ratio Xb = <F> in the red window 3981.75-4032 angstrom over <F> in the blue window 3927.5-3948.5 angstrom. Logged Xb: 2.2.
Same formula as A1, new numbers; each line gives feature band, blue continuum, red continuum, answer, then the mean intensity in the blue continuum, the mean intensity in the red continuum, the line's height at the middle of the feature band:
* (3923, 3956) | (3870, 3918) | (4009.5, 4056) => 0.404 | 30.6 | 49.5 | 36.8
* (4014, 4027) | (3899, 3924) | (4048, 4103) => -0.186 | 34.2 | 47.9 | 43.3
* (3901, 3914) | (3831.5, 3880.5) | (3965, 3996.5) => -0.223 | 23.5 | 34.5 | 28.1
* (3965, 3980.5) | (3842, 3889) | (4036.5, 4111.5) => 0.358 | 25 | 47.9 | 36.8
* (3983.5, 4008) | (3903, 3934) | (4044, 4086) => -0.162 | 30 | 47.3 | 39.1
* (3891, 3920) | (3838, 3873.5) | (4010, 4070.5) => -0.116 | 24.1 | 48.8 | 30.7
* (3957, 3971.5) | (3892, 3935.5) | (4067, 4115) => 0.415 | 30.3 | 48.2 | 35.4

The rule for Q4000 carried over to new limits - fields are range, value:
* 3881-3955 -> 28.9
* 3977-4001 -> 42.7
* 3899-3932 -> 31.3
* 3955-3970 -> 25.2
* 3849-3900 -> 26.7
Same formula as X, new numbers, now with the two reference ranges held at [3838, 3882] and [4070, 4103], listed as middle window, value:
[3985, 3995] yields -1.20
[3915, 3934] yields 2.76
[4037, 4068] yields -1.91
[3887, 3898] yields -0.87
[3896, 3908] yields -1.87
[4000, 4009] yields -1.88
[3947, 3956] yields -0.36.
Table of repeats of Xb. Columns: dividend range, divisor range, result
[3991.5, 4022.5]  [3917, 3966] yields 1.84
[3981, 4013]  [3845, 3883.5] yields 1.80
